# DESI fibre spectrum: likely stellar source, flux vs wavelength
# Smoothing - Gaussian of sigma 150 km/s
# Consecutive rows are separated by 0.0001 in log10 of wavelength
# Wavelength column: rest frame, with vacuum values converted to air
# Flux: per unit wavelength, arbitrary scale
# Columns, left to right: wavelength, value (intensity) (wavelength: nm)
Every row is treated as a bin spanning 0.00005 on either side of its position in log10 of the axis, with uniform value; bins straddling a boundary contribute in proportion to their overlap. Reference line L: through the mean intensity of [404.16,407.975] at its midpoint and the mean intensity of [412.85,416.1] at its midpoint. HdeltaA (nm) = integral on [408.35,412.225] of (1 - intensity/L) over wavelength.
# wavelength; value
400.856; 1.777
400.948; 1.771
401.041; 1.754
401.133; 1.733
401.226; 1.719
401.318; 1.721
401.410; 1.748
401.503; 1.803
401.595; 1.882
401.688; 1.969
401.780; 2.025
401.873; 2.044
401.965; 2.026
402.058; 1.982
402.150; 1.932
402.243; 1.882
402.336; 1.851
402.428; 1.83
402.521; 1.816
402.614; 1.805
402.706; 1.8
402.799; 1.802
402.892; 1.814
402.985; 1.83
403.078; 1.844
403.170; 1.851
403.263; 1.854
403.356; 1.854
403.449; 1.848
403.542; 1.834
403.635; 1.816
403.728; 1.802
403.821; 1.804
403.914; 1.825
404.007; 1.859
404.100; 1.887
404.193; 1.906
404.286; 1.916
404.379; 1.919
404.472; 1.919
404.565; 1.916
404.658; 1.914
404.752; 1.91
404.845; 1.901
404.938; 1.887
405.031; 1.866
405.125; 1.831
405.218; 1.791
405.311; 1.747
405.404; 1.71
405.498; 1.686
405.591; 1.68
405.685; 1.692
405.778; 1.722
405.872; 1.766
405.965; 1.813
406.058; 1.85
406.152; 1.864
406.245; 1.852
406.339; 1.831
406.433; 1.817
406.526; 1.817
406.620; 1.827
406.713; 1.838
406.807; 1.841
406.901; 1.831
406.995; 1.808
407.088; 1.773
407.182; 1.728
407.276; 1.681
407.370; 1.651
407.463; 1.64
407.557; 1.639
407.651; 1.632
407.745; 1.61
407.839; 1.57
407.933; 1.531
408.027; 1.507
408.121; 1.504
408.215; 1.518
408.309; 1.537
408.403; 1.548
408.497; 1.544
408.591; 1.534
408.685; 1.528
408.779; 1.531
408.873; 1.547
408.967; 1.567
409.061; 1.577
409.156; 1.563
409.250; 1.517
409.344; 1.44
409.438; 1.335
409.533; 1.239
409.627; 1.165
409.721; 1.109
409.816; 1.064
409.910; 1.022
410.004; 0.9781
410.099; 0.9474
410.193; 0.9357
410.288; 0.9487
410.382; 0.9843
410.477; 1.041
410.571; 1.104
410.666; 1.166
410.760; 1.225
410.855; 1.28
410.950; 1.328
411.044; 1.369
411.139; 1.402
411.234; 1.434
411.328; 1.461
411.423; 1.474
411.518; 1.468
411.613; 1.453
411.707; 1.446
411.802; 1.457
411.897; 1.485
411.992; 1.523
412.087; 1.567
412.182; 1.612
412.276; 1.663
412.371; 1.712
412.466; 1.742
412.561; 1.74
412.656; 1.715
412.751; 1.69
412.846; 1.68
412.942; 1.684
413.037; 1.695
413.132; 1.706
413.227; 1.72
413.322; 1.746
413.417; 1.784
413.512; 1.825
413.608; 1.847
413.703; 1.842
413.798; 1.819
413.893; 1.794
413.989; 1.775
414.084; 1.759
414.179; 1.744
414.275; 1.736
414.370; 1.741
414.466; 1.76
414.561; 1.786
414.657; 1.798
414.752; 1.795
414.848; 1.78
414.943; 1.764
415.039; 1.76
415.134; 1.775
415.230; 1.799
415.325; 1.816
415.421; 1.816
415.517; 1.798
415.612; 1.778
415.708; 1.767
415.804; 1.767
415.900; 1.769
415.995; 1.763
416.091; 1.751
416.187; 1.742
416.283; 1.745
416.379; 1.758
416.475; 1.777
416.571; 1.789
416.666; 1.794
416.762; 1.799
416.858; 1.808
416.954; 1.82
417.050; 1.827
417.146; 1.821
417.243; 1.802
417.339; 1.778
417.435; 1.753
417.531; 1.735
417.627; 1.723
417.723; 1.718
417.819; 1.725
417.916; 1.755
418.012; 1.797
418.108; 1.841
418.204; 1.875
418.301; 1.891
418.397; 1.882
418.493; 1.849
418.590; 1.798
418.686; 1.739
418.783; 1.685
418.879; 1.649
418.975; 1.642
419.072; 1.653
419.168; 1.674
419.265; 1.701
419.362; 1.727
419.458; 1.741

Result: 0.954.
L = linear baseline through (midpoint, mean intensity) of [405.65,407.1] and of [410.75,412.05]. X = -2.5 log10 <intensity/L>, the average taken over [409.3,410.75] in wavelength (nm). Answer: 0.36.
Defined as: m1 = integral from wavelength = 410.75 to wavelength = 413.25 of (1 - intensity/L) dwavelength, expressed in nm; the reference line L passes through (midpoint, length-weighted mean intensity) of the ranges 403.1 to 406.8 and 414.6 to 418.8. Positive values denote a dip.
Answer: 0.35 nm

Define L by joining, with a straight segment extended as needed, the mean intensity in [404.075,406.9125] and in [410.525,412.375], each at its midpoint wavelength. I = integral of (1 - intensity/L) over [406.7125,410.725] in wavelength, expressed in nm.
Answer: 0.47 nm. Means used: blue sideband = 1.83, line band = 1.43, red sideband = 1.43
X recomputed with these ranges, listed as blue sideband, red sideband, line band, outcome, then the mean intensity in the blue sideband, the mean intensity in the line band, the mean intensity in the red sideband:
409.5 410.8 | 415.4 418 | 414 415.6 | -0.14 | 1.06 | 1.78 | 1.77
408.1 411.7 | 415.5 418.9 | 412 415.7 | -0.12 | 1.33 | 1.75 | 1.78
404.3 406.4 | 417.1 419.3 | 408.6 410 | 0.30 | 1.82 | 1.36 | 1.76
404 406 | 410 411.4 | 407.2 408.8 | -0.06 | 1.83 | 1.57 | 1.18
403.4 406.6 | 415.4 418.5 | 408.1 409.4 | 0.18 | 1.83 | 1.53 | 1.79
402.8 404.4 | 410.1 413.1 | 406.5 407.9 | -0.04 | 1.85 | 1.72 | 1.43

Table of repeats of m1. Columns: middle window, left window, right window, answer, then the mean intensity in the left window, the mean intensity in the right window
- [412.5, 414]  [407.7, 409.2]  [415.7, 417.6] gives -0.06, 1.54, 1.78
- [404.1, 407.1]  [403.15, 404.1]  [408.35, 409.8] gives -0.24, 1.84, 1.44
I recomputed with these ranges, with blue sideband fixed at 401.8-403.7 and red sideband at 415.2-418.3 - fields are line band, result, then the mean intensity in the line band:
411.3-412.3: 0.168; 1.51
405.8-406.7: 0.011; 1.82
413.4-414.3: 0.003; 1.79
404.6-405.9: 0.040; 1.79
